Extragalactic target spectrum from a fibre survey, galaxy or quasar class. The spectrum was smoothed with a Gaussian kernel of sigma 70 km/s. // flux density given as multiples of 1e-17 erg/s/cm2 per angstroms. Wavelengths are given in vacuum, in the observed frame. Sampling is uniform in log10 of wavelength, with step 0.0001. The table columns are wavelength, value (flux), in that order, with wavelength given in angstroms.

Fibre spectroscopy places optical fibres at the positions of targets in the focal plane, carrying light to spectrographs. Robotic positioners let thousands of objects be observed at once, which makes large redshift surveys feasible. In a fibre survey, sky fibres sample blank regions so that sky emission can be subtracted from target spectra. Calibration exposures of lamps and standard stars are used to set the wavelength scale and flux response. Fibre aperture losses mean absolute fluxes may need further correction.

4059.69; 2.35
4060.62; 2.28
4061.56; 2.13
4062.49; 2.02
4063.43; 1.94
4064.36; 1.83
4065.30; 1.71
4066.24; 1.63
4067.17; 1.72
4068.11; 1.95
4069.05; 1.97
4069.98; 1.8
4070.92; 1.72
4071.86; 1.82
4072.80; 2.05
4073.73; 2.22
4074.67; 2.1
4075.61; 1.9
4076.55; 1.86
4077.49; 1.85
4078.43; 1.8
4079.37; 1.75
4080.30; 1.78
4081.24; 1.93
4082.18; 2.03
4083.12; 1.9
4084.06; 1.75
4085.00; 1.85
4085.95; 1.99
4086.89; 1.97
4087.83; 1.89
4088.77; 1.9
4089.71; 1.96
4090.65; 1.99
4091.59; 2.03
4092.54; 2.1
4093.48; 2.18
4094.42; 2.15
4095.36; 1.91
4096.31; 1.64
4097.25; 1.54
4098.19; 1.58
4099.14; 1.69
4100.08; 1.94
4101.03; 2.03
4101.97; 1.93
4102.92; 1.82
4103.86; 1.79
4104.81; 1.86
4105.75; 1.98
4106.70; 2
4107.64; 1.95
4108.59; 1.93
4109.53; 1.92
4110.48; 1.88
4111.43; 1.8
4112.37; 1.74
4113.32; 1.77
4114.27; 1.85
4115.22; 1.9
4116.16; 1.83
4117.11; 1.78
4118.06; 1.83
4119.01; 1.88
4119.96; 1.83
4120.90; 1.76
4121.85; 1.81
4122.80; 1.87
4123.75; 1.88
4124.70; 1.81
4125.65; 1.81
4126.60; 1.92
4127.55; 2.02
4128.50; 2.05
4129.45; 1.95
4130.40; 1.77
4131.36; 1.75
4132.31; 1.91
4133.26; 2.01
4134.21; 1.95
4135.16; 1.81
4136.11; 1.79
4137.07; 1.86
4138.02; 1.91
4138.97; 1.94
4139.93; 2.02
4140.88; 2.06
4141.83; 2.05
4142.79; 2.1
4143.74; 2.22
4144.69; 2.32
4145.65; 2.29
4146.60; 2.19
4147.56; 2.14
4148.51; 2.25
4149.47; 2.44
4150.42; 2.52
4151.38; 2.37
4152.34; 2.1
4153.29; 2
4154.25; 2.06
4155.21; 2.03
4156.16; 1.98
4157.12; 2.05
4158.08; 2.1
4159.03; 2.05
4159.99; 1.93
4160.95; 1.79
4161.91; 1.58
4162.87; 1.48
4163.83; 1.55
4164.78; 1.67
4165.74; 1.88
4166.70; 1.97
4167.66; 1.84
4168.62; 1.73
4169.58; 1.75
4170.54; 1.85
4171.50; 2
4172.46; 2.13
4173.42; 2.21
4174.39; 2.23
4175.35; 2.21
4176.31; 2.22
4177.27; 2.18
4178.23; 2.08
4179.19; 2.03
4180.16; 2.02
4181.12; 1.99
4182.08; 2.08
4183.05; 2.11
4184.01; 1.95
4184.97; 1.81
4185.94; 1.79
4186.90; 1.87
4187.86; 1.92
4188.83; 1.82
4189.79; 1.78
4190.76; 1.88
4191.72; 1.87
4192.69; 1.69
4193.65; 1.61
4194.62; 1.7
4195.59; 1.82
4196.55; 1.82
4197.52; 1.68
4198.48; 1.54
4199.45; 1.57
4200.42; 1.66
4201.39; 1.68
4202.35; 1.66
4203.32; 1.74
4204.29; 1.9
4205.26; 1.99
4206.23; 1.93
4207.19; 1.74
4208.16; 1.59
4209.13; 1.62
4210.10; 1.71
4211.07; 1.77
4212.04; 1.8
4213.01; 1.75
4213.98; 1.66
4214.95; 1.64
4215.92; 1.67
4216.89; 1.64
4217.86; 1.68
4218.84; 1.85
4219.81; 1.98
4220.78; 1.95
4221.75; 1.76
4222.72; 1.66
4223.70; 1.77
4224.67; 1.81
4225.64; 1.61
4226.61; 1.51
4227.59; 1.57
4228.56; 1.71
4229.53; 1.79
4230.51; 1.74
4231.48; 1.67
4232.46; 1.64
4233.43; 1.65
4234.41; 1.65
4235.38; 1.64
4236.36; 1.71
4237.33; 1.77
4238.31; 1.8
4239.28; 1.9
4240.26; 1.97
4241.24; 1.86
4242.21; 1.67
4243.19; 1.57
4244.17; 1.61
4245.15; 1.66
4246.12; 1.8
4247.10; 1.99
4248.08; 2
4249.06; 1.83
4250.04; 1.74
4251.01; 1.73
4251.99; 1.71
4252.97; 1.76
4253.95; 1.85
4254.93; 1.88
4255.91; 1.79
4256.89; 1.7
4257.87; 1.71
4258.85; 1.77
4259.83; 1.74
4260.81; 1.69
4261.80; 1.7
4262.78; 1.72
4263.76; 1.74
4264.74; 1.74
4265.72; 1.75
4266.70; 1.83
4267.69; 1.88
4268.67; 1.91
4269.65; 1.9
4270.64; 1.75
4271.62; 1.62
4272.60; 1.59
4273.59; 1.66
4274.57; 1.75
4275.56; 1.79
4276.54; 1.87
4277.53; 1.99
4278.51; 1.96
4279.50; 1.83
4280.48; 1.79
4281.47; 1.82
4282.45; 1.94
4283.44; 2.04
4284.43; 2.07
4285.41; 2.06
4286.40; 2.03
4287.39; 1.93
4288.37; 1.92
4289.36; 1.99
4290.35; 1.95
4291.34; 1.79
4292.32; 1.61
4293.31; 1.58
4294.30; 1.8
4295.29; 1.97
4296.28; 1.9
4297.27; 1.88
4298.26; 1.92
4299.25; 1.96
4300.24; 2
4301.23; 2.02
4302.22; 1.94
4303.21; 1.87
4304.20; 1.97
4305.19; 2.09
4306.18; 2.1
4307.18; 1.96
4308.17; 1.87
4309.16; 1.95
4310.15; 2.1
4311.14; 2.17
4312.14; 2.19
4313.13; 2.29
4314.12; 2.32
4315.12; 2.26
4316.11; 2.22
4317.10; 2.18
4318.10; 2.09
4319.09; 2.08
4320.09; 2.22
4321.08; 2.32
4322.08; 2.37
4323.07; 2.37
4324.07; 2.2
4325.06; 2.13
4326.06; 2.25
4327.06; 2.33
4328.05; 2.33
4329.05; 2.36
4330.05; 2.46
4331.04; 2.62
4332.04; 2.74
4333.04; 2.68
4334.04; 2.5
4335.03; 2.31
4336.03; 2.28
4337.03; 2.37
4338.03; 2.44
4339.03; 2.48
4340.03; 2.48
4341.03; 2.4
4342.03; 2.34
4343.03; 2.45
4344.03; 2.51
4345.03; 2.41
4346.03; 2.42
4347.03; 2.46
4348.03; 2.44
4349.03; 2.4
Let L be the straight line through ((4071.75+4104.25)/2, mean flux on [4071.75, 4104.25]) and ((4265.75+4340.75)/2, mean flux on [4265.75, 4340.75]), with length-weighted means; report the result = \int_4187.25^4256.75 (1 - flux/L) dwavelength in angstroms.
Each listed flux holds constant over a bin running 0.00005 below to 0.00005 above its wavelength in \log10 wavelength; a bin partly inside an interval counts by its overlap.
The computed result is 9.0 angstroms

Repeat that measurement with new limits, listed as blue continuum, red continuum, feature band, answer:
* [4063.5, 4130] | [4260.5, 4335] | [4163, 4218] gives 3.10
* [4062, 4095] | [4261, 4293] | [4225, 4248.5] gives 1.59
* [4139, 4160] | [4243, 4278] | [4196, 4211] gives 1.84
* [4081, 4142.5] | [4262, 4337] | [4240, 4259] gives 2.07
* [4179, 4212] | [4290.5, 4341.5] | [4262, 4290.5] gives 2.73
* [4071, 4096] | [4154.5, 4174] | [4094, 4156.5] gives -1.19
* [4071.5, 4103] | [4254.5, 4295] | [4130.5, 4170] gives -2.23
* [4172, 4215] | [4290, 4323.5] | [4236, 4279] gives 3.91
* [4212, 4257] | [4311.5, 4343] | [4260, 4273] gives 1.31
